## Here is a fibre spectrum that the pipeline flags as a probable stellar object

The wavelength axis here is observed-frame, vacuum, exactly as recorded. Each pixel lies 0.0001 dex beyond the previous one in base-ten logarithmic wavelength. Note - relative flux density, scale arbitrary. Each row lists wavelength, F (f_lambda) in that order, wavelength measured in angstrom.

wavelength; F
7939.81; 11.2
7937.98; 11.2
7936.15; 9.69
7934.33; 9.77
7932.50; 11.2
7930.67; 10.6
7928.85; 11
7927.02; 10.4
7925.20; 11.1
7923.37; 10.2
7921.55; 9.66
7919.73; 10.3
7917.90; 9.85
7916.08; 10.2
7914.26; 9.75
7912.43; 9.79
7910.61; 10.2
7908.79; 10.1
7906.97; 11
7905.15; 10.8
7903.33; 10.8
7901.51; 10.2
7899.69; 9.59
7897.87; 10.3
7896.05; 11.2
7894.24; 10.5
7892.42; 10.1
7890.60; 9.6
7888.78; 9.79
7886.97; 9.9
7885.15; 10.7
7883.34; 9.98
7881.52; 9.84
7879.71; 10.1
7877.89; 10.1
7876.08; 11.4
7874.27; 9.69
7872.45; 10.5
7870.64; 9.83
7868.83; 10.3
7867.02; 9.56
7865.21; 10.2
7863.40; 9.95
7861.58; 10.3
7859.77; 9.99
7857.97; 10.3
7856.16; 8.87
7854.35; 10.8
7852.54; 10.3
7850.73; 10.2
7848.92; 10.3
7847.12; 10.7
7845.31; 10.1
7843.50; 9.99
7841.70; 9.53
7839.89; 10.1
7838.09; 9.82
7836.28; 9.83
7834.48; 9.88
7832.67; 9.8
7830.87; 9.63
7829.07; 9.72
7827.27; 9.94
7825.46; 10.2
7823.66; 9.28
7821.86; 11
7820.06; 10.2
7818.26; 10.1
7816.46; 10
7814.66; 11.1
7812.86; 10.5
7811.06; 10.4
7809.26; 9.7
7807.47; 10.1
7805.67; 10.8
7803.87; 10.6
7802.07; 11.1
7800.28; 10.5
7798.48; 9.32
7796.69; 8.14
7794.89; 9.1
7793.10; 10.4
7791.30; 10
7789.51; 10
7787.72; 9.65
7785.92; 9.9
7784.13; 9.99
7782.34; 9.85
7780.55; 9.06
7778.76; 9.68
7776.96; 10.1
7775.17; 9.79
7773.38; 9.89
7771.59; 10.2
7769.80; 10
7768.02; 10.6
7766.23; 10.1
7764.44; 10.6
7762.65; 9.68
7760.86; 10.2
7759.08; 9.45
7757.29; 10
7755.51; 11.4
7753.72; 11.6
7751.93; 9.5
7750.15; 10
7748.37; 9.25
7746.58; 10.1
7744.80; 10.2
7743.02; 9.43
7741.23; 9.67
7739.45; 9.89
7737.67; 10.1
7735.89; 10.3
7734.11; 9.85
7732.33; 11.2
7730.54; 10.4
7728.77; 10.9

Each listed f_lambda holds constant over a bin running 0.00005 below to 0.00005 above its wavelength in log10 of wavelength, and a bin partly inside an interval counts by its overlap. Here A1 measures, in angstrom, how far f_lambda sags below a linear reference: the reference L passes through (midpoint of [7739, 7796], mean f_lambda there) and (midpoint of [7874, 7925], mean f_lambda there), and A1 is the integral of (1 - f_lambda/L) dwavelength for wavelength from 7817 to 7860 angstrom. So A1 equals 0.3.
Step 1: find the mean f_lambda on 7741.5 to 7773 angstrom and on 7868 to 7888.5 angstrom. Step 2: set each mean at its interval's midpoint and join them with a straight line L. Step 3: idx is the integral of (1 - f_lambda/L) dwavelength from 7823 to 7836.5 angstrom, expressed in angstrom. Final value 0.5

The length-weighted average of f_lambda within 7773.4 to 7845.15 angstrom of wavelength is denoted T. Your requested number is 9.97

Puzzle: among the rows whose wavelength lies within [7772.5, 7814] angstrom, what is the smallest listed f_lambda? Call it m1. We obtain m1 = 8.14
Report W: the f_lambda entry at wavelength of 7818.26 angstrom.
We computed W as 10.1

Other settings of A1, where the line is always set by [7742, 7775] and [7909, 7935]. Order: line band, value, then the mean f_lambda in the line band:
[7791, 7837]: 0.54 angstrom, 10.1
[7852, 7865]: 0.19 angstrom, 10.1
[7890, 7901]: 0.03 angstrom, 10.2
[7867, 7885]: 0.10 angstrom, 10.2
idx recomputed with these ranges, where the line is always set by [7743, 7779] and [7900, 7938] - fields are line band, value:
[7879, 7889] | 0.2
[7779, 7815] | 0.6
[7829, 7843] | 0.6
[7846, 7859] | 0.0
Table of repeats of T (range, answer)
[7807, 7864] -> 10.1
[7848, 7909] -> 10.2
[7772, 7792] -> 9.82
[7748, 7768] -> 10.2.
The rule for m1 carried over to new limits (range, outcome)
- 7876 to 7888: 9.84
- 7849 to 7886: 8.87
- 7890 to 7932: 9.59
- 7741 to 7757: 9.25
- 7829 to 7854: 9.53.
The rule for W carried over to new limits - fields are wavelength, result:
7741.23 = 9.67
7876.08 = 11.4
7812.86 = 10.5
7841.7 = 9.53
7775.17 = 9.79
